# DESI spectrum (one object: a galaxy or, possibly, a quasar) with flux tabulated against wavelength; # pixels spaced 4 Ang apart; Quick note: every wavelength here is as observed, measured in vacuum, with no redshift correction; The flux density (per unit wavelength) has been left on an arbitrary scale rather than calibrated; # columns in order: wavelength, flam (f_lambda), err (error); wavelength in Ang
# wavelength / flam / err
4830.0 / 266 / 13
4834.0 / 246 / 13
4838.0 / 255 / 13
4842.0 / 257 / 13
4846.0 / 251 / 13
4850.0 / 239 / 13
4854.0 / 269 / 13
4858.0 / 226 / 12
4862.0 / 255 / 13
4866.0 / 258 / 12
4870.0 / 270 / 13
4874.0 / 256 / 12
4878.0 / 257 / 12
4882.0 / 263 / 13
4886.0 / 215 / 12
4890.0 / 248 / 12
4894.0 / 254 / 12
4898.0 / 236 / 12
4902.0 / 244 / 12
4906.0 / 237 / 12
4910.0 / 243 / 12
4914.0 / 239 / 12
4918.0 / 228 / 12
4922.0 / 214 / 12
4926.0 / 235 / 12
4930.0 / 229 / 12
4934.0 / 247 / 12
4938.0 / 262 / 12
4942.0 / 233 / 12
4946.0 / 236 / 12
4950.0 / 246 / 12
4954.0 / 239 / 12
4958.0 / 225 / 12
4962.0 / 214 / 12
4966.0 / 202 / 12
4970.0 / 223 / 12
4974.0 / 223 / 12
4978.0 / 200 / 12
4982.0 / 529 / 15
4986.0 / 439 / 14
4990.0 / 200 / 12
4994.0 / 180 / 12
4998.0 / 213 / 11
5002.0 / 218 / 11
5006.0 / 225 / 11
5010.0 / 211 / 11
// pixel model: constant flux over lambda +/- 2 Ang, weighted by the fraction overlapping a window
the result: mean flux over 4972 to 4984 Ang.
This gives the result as 317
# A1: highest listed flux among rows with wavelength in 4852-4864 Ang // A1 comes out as 269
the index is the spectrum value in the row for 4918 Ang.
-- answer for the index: 228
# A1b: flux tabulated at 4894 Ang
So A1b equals 254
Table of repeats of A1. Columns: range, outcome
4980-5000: 529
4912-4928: 239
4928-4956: 262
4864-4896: 270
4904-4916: 243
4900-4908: 244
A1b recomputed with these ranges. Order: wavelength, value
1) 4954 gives 239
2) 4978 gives 200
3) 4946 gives 236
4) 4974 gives 223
